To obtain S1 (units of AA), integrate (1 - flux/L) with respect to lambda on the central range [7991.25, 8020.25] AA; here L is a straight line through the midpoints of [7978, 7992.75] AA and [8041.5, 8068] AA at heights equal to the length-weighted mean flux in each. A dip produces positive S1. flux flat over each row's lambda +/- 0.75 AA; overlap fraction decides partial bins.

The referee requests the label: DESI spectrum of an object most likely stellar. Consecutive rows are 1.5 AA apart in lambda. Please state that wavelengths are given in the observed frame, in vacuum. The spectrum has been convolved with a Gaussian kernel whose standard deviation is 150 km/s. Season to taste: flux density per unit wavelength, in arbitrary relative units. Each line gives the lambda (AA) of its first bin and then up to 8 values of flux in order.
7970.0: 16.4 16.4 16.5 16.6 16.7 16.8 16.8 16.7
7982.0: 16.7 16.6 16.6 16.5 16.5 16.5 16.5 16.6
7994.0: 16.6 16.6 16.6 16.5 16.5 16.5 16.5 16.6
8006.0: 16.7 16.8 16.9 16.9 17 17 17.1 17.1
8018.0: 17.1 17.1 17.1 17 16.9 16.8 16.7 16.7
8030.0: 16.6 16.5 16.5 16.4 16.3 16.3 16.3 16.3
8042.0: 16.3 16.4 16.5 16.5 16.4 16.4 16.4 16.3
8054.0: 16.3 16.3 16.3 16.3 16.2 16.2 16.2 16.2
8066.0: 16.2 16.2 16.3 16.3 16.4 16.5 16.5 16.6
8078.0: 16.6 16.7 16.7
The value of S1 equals -0.4 AA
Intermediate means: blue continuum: 16.6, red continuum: 16.3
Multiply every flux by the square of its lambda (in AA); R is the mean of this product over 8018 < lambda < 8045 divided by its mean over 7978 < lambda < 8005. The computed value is 1.01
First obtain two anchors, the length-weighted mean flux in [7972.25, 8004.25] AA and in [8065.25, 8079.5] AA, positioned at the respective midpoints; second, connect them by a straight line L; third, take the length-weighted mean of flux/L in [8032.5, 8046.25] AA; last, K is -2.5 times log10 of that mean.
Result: 0.01 mag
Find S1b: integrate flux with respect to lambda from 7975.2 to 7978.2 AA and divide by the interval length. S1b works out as 16.7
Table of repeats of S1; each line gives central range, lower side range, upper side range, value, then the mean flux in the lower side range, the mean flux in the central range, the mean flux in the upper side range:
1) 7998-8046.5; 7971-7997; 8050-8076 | -0.7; 16.6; 16.7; 16.3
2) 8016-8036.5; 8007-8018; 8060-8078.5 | 0.1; 17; 16.8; 16.3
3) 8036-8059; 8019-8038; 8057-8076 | 0.2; 16.7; 16.4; 16.3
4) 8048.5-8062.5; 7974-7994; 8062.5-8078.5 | 0.1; 16.6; 16.3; 16.4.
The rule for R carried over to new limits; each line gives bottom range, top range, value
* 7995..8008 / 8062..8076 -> 1.00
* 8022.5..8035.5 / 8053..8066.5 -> 0.98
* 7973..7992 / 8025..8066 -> 1.00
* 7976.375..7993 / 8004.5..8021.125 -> 1.03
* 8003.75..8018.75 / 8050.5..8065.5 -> 0.97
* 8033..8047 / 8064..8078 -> 1.01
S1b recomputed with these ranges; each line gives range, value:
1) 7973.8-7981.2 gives 16.7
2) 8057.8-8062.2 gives 16.2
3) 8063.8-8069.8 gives 16.2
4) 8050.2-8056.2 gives 16.3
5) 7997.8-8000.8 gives 16.5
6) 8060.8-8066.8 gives 16.2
